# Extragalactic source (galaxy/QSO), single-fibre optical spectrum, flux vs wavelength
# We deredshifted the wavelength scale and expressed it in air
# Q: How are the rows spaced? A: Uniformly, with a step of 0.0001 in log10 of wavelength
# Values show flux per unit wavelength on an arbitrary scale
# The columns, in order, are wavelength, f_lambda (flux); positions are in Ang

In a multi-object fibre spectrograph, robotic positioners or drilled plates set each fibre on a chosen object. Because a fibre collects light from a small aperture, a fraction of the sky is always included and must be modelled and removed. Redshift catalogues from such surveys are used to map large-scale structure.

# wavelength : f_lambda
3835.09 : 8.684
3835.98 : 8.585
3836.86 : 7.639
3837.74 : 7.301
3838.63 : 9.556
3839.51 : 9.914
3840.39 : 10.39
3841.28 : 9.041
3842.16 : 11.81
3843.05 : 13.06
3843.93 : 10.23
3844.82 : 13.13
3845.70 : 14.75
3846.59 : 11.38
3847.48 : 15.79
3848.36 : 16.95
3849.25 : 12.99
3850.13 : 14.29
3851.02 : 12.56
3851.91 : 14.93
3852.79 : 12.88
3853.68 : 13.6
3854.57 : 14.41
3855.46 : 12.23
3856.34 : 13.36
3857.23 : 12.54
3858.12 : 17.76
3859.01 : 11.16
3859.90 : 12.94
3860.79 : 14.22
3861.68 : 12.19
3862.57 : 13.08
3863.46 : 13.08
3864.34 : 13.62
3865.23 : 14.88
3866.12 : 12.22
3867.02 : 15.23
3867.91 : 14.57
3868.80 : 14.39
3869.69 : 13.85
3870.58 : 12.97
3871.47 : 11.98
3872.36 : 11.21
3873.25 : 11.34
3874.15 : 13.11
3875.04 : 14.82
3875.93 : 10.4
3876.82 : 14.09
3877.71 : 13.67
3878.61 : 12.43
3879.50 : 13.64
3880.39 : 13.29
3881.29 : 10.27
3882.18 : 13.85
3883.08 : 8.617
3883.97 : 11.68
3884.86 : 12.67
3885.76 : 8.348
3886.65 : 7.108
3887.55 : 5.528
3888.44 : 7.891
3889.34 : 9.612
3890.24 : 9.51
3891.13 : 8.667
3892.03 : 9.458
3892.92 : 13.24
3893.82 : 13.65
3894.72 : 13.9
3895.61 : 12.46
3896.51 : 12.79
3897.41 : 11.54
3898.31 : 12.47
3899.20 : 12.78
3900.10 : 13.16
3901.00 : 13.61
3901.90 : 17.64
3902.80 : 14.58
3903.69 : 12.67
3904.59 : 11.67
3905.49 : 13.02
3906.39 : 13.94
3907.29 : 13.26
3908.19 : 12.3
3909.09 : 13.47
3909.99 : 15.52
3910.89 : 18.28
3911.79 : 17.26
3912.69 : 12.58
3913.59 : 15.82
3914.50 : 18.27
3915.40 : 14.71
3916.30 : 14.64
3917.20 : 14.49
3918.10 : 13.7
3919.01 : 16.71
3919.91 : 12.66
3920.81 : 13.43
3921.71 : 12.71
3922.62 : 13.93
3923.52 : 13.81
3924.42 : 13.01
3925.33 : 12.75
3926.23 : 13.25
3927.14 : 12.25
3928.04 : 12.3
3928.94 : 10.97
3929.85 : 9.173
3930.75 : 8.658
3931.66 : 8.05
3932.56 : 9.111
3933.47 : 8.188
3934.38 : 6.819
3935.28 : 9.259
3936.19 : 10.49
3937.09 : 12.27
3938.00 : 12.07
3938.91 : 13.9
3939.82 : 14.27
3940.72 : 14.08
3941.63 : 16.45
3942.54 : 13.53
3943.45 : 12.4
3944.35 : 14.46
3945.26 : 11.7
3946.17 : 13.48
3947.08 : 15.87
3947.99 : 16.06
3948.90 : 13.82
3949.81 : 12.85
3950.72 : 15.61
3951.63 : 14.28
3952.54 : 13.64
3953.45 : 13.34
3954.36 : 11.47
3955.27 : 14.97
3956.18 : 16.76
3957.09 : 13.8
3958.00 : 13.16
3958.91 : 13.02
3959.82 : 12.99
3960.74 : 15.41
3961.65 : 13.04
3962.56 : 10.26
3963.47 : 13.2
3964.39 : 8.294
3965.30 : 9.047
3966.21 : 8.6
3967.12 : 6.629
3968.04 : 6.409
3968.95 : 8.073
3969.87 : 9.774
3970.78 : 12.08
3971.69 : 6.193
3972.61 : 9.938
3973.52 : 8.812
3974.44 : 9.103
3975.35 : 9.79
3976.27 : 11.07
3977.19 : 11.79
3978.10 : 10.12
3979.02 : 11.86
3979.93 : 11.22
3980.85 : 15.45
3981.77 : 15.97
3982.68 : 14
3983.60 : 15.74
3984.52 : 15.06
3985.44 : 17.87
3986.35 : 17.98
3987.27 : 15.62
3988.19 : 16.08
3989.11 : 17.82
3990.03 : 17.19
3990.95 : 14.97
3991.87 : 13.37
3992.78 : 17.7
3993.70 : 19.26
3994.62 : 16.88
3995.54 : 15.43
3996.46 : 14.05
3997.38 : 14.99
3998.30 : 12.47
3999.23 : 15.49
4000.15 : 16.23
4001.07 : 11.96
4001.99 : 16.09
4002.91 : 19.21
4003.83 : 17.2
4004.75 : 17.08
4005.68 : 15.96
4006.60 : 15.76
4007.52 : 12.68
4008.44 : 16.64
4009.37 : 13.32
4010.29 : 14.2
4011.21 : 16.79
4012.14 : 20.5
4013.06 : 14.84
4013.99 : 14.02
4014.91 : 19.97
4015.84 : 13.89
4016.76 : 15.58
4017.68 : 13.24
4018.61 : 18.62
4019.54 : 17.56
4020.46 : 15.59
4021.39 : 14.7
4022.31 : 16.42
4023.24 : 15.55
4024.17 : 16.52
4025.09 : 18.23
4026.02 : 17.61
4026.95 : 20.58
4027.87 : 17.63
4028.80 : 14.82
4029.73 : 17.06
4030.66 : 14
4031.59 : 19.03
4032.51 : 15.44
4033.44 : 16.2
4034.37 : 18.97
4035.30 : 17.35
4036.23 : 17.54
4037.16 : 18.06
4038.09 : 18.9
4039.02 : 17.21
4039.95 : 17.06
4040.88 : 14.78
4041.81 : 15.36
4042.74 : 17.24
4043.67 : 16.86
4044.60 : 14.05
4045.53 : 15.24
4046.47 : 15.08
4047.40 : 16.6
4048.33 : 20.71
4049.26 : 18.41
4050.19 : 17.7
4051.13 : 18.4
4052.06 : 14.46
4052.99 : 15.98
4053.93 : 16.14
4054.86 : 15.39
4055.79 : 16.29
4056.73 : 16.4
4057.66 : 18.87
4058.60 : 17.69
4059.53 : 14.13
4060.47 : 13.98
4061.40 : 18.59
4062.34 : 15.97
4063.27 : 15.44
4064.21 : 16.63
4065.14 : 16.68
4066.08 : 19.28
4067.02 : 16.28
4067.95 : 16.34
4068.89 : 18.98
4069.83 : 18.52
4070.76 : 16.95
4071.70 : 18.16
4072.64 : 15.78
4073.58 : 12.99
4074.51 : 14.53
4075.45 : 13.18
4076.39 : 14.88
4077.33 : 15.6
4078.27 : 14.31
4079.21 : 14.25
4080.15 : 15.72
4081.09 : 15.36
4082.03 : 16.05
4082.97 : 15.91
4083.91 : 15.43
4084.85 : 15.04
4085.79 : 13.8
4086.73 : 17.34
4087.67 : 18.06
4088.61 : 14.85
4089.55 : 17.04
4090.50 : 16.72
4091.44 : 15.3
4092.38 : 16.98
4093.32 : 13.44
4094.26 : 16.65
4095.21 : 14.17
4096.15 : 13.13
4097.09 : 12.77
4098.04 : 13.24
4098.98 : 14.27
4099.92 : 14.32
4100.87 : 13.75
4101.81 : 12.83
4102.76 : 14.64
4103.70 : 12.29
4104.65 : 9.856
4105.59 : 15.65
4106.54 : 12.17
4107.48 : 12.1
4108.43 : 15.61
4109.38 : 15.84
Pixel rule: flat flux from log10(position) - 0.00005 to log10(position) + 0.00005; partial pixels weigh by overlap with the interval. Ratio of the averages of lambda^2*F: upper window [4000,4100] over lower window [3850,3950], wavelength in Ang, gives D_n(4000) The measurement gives 1.4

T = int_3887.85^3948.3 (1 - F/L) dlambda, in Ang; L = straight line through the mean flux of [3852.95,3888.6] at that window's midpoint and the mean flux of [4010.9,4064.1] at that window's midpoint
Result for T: 3.7 Ang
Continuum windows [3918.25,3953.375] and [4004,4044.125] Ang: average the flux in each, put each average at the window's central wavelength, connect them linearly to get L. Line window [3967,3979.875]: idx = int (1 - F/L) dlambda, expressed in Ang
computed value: 4.3 Ang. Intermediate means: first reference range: 12.6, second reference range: 16.5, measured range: 9.53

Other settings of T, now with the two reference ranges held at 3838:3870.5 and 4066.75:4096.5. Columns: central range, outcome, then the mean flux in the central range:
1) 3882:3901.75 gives 3.6 Ang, 11.1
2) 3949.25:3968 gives 2.5 Ang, 12.4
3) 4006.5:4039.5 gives -3.3 Ang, 16.5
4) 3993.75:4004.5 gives -0.6 Ang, 15.6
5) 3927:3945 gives 3.4 Ang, 11.4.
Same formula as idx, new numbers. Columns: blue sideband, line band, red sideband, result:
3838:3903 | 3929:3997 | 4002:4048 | 9.9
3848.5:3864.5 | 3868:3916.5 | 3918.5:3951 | 1.3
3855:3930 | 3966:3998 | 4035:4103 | 3.1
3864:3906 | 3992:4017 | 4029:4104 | -1.9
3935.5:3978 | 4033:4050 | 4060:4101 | -2.9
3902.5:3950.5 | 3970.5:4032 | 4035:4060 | 0.9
